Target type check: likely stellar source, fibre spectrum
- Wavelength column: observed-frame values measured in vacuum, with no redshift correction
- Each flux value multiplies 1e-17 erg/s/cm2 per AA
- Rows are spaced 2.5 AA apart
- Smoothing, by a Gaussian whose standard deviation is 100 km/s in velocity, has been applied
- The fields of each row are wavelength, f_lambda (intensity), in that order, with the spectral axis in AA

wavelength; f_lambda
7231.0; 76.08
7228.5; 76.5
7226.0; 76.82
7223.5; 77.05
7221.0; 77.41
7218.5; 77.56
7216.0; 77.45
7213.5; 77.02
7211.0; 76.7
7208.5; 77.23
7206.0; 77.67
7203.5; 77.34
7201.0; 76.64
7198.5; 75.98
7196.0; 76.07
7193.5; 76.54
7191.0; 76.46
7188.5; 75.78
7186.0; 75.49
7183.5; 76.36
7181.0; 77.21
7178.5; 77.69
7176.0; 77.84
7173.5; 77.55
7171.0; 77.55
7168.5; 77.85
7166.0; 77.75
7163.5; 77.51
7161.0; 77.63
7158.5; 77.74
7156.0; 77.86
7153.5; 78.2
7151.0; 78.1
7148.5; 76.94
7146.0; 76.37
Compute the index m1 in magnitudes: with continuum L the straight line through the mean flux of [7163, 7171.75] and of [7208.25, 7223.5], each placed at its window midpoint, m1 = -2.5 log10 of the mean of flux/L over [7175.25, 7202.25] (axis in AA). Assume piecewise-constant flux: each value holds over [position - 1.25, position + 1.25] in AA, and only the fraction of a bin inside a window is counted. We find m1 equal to 0.01 mag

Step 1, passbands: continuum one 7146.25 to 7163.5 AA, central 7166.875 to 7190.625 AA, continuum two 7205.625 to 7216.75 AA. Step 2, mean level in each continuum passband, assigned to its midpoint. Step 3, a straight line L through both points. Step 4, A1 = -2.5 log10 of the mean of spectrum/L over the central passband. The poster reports 0.01 mag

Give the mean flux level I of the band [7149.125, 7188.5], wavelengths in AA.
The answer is 77.4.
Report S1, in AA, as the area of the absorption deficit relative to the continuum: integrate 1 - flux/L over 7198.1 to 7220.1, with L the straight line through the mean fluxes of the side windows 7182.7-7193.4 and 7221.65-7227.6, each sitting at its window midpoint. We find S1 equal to -0.2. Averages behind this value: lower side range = 76.1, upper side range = 77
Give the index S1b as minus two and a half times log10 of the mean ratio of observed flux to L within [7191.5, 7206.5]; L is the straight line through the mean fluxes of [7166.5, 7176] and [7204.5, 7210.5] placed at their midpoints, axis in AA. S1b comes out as 0.01 mag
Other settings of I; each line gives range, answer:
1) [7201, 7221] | 77.2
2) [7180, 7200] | 76.2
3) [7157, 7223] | 77.1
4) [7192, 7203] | 76.4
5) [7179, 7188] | 76.4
